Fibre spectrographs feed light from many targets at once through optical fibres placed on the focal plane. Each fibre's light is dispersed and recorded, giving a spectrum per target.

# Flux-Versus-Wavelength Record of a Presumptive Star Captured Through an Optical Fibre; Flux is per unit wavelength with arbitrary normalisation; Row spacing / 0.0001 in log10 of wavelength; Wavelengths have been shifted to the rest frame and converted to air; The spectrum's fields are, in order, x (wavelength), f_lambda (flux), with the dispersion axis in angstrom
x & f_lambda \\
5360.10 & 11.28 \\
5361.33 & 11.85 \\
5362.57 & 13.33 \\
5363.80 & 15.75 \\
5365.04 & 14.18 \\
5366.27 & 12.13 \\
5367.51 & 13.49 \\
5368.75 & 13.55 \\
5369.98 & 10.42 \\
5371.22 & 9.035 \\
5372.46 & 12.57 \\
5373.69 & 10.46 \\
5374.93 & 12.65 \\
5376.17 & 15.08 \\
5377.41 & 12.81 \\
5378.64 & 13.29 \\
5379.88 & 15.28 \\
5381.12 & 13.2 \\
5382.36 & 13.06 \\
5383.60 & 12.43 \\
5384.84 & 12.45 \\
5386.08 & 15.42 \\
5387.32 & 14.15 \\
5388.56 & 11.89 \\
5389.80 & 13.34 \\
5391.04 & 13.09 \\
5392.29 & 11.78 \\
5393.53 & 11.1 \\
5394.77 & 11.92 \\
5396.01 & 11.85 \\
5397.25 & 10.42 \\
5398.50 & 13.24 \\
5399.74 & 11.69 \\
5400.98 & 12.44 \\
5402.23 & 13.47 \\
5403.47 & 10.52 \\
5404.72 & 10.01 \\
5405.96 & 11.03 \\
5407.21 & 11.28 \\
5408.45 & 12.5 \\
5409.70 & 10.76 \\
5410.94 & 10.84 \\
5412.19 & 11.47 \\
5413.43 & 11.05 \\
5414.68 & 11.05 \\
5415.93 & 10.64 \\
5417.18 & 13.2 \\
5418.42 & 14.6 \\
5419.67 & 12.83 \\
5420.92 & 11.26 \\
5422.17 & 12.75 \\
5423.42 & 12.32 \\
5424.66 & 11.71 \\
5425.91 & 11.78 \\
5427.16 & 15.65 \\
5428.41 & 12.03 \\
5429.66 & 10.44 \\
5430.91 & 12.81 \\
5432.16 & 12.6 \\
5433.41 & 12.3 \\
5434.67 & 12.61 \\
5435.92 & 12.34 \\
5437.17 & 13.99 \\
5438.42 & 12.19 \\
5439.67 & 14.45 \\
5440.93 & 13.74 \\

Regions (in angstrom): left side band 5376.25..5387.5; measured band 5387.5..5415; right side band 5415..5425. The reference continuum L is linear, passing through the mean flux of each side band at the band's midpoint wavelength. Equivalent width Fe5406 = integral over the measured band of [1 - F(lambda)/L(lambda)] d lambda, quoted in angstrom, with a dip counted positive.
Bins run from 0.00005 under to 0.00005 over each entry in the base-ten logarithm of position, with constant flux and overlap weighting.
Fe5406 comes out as 2.72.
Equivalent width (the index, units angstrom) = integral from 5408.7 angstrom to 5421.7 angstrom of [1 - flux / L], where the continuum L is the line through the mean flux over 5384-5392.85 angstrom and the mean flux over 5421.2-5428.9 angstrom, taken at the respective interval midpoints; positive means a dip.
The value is 1.0 angstrom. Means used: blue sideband 13.1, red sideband 12.7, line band 11.8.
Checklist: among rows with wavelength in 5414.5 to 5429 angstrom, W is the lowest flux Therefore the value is 10.64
